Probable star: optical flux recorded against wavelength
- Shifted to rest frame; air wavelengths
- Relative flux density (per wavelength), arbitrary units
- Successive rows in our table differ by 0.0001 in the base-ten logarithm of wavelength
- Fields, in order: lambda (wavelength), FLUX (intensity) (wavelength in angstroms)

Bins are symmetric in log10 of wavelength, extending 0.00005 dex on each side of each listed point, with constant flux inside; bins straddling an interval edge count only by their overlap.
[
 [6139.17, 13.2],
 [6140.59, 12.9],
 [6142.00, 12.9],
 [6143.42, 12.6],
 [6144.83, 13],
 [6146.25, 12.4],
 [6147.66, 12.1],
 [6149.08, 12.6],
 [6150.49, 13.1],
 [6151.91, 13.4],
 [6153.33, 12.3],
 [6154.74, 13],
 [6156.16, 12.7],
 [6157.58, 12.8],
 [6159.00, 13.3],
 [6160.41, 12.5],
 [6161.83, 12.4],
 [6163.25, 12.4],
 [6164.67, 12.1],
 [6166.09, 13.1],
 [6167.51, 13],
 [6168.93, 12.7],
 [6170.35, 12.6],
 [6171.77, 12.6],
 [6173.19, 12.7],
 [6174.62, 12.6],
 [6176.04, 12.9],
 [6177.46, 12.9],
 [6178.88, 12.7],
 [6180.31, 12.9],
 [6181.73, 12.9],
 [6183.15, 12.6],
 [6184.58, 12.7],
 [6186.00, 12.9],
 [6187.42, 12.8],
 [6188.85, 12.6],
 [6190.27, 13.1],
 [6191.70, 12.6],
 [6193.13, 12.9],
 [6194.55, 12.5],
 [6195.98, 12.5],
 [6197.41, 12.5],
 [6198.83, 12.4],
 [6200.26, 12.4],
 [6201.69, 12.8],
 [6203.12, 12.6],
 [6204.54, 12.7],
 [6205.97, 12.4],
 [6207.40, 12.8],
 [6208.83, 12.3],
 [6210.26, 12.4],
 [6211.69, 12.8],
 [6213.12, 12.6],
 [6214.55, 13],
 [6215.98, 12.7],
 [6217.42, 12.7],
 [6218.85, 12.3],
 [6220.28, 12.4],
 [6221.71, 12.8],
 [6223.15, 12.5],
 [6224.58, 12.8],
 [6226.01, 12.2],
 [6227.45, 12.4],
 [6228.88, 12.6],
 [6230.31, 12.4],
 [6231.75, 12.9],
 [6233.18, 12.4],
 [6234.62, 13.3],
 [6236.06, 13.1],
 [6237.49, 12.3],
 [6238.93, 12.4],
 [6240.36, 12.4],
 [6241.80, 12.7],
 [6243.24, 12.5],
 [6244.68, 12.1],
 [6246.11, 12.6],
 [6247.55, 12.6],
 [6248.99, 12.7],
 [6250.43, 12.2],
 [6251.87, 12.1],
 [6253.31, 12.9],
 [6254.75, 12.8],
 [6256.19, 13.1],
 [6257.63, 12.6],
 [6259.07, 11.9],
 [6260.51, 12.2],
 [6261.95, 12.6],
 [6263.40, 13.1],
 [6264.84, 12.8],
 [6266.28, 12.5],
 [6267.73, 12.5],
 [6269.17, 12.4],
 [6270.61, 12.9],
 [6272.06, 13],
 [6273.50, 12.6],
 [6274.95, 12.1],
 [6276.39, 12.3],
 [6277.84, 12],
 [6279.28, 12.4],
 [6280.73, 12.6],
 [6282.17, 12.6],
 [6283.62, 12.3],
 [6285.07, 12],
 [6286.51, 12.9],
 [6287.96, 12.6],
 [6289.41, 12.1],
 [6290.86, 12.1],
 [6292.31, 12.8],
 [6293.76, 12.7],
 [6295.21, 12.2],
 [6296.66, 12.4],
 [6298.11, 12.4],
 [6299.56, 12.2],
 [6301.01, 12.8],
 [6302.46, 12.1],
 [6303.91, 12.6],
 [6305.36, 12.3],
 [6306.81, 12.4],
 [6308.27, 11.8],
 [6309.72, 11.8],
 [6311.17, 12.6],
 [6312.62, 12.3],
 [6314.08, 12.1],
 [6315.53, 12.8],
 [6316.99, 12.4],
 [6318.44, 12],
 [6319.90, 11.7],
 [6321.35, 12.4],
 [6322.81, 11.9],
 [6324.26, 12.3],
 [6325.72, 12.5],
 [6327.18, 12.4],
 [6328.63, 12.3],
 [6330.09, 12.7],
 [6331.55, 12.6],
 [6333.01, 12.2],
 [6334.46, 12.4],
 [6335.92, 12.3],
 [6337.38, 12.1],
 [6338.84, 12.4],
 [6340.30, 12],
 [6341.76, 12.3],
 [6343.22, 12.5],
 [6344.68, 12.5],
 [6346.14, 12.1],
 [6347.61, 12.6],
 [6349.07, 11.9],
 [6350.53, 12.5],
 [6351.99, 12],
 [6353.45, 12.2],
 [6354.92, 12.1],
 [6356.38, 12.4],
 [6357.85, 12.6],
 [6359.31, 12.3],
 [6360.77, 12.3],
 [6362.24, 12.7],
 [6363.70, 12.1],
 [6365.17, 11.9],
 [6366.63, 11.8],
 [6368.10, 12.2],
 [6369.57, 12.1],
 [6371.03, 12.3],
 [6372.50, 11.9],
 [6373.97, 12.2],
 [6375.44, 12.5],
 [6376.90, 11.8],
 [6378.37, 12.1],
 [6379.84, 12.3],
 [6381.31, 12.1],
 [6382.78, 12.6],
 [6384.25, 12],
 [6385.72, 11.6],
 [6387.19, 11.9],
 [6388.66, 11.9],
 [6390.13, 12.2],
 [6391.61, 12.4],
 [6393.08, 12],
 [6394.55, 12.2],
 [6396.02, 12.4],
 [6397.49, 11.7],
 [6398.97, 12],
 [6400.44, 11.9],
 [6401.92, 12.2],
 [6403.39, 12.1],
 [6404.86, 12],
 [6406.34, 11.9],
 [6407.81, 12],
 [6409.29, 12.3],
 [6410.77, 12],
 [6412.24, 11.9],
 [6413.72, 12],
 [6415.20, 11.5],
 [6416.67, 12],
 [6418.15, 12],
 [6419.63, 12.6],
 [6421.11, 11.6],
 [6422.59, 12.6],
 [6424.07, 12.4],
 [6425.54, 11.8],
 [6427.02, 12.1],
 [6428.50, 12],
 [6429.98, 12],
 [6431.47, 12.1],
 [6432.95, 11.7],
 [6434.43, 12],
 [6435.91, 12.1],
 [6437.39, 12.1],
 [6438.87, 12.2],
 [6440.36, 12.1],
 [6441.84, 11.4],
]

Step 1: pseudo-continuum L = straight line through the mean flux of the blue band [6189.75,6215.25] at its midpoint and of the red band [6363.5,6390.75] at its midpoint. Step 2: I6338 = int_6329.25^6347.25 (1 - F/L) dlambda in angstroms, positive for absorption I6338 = -0.2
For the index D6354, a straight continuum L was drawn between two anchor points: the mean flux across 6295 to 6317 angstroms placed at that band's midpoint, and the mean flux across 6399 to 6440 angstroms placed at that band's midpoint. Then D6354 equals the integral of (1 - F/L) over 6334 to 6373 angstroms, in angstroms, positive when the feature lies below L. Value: -0.1 angstroms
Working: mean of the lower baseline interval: 12.3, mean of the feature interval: 12.2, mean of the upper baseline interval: 12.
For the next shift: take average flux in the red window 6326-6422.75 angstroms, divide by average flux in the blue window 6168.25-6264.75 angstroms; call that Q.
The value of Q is 1.0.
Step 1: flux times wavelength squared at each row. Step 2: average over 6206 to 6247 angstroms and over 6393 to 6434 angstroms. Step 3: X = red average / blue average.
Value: 1.01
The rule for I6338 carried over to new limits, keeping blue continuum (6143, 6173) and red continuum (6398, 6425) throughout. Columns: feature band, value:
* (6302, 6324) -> 0.2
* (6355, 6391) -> 0.0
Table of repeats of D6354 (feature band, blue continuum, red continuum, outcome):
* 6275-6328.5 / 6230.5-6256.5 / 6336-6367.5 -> 0.39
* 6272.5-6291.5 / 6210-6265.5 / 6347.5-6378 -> 0.13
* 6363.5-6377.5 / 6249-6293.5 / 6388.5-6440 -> 0.13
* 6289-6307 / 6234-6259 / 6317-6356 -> 0.02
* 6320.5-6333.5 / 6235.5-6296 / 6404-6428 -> -0.05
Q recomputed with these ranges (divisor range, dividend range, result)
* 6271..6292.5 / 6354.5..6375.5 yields 0.98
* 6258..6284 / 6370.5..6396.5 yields 0.97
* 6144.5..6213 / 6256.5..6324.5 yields 0.98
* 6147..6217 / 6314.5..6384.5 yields 0.97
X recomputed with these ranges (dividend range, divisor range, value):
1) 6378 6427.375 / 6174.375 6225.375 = 1.02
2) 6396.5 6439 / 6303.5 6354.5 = 1.01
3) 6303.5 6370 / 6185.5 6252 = 1.01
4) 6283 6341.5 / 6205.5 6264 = 1.00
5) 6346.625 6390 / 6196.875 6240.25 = 1.01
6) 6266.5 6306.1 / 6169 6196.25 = 1.01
